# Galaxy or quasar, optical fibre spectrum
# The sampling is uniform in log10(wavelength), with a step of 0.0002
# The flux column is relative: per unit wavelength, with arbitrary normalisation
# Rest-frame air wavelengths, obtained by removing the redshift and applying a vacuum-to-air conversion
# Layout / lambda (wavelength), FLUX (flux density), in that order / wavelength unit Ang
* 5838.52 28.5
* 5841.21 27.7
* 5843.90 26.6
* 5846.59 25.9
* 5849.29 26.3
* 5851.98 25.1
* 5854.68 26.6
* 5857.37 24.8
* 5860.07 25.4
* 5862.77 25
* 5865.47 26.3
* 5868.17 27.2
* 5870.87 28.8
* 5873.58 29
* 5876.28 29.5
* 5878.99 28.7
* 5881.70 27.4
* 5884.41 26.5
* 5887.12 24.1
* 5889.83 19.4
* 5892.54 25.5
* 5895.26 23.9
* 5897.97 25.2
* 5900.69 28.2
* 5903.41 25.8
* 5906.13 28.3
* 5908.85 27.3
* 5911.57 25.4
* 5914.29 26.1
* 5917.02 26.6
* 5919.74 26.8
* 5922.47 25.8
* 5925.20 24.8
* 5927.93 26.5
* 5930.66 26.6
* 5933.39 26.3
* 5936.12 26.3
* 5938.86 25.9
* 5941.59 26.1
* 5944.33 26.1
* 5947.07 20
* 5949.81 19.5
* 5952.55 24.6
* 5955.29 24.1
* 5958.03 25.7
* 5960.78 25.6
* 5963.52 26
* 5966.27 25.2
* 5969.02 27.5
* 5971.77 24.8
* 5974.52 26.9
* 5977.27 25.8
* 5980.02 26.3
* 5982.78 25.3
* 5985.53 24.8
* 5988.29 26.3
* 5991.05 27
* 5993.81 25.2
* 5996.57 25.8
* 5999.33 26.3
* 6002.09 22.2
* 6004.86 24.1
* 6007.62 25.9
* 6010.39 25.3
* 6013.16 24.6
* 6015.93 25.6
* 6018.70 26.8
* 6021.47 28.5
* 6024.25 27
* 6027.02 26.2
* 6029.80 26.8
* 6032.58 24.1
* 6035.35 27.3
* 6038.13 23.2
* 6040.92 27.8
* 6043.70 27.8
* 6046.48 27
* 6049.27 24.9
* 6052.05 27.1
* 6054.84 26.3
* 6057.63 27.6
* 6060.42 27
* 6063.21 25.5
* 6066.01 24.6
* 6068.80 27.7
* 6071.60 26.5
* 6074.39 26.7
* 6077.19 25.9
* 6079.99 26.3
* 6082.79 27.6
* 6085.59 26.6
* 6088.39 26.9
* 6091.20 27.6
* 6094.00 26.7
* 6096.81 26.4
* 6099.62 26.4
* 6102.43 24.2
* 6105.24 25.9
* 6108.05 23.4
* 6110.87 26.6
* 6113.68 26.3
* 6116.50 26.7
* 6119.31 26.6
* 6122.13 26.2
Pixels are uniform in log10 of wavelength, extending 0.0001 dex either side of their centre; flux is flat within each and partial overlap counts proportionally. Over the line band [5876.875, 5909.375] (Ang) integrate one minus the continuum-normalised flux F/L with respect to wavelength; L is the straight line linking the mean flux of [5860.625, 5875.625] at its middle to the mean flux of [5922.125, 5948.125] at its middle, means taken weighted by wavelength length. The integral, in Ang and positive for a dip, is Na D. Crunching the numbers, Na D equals 0.9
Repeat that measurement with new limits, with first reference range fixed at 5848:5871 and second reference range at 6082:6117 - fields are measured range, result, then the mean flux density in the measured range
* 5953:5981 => 0.4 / 25.7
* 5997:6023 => 0.6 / 25.5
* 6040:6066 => -0.5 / 26.6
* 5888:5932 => 0.6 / 25.7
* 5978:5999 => 0.2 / 25.8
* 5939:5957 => 1.7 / 23.6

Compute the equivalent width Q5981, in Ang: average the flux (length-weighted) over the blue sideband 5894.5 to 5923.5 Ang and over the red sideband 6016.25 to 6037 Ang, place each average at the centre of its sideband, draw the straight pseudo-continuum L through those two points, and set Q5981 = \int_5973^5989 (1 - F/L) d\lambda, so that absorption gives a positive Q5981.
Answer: 0.4 Ang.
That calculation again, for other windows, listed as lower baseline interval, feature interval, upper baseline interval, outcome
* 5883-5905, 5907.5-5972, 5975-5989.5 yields -0.2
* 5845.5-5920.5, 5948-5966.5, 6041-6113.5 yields 1.5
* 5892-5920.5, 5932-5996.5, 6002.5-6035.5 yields 1.9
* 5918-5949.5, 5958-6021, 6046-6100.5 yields 0.5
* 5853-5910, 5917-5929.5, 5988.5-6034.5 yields 0.0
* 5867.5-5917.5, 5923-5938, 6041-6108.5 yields 0.2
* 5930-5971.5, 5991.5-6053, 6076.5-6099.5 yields 0.1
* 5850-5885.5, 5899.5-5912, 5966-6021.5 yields -0.3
